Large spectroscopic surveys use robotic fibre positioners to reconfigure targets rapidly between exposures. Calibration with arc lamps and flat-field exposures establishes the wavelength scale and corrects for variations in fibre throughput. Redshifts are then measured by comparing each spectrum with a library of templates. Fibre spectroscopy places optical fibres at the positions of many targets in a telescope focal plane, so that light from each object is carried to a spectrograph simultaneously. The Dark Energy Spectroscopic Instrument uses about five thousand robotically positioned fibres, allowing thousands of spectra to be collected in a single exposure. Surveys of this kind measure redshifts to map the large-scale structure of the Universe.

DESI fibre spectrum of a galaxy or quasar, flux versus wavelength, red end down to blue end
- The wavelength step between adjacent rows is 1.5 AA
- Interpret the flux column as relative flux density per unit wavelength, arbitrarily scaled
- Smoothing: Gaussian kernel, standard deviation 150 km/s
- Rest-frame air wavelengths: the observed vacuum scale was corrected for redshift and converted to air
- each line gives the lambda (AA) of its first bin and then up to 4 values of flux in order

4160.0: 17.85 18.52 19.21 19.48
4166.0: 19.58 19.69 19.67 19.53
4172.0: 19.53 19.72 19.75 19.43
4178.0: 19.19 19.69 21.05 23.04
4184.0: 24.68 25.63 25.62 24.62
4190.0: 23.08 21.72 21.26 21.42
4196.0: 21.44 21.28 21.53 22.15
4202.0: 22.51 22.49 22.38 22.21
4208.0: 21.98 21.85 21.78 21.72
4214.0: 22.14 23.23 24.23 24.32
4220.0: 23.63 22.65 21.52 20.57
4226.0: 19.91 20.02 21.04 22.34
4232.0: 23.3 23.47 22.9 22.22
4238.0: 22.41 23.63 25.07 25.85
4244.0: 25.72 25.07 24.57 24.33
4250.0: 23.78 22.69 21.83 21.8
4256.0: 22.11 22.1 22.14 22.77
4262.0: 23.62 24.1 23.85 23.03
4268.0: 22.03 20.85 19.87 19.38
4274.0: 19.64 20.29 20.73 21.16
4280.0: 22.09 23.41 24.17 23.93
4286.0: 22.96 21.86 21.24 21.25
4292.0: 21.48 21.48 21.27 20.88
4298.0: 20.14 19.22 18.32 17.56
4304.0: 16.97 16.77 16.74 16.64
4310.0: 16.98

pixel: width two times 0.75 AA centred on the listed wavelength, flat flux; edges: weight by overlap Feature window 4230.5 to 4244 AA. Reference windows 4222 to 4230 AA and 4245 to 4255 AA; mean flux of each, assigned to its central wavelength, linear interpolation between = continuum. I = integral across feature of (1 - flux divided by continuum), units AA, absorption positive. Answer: -1.0 AA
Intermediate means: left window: 20.7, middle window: 23.7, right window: 23.4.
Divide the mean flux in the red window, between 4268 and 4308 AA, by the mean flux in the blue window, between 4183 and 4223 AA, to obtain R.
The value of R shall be 0.90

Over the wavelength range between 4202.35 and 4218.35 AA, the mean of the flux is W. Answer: 22.5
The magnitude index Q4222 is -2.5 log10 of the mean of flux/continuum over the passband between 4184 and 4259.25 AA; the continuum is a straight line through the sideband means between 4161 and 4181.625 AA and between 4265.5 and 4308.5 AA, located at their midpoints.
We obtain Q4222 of -0.14 mag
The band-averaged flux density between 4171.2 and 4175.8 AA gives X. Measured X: 19.7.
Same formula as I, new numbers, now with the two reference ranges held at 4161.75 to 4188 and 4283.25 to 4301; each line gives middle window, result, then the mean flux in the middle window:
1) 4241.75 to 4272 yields -2.7 AA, 23.1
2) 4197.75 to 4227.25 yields -1.7 AA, 22.2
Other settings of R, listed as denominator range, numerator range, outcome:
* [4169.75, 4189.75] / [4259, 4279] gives 1.00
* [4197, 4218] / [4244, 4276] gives 1.01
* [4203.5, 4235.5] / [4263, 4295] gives 0.98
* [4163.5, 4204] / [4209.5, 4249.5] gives 1.07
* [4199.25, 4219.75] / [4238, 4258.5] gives 1.05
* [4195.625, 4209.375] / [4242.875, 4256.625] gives 1.07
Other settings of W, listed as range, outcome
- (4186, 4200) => 22.5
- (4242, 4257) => 23.7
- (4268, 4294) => 21.5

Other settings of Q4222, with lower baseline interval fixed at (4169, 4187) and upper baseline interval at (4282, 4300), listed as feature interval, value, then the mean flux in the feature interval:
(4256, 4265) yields -0.07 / 23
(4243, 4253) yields -0.13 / 24.2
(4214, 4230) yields -0.04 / 22.1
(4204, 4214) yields -0.04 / 22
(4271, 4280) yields 0.07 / 20.4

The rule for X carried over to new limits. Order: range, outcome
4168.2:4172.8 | 19.6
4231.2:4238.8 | 22.9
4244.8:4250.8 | 24.4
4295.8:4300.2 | 20.1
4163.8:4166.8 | 19.5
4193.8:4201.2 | 21.6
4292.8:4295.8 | 21.4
